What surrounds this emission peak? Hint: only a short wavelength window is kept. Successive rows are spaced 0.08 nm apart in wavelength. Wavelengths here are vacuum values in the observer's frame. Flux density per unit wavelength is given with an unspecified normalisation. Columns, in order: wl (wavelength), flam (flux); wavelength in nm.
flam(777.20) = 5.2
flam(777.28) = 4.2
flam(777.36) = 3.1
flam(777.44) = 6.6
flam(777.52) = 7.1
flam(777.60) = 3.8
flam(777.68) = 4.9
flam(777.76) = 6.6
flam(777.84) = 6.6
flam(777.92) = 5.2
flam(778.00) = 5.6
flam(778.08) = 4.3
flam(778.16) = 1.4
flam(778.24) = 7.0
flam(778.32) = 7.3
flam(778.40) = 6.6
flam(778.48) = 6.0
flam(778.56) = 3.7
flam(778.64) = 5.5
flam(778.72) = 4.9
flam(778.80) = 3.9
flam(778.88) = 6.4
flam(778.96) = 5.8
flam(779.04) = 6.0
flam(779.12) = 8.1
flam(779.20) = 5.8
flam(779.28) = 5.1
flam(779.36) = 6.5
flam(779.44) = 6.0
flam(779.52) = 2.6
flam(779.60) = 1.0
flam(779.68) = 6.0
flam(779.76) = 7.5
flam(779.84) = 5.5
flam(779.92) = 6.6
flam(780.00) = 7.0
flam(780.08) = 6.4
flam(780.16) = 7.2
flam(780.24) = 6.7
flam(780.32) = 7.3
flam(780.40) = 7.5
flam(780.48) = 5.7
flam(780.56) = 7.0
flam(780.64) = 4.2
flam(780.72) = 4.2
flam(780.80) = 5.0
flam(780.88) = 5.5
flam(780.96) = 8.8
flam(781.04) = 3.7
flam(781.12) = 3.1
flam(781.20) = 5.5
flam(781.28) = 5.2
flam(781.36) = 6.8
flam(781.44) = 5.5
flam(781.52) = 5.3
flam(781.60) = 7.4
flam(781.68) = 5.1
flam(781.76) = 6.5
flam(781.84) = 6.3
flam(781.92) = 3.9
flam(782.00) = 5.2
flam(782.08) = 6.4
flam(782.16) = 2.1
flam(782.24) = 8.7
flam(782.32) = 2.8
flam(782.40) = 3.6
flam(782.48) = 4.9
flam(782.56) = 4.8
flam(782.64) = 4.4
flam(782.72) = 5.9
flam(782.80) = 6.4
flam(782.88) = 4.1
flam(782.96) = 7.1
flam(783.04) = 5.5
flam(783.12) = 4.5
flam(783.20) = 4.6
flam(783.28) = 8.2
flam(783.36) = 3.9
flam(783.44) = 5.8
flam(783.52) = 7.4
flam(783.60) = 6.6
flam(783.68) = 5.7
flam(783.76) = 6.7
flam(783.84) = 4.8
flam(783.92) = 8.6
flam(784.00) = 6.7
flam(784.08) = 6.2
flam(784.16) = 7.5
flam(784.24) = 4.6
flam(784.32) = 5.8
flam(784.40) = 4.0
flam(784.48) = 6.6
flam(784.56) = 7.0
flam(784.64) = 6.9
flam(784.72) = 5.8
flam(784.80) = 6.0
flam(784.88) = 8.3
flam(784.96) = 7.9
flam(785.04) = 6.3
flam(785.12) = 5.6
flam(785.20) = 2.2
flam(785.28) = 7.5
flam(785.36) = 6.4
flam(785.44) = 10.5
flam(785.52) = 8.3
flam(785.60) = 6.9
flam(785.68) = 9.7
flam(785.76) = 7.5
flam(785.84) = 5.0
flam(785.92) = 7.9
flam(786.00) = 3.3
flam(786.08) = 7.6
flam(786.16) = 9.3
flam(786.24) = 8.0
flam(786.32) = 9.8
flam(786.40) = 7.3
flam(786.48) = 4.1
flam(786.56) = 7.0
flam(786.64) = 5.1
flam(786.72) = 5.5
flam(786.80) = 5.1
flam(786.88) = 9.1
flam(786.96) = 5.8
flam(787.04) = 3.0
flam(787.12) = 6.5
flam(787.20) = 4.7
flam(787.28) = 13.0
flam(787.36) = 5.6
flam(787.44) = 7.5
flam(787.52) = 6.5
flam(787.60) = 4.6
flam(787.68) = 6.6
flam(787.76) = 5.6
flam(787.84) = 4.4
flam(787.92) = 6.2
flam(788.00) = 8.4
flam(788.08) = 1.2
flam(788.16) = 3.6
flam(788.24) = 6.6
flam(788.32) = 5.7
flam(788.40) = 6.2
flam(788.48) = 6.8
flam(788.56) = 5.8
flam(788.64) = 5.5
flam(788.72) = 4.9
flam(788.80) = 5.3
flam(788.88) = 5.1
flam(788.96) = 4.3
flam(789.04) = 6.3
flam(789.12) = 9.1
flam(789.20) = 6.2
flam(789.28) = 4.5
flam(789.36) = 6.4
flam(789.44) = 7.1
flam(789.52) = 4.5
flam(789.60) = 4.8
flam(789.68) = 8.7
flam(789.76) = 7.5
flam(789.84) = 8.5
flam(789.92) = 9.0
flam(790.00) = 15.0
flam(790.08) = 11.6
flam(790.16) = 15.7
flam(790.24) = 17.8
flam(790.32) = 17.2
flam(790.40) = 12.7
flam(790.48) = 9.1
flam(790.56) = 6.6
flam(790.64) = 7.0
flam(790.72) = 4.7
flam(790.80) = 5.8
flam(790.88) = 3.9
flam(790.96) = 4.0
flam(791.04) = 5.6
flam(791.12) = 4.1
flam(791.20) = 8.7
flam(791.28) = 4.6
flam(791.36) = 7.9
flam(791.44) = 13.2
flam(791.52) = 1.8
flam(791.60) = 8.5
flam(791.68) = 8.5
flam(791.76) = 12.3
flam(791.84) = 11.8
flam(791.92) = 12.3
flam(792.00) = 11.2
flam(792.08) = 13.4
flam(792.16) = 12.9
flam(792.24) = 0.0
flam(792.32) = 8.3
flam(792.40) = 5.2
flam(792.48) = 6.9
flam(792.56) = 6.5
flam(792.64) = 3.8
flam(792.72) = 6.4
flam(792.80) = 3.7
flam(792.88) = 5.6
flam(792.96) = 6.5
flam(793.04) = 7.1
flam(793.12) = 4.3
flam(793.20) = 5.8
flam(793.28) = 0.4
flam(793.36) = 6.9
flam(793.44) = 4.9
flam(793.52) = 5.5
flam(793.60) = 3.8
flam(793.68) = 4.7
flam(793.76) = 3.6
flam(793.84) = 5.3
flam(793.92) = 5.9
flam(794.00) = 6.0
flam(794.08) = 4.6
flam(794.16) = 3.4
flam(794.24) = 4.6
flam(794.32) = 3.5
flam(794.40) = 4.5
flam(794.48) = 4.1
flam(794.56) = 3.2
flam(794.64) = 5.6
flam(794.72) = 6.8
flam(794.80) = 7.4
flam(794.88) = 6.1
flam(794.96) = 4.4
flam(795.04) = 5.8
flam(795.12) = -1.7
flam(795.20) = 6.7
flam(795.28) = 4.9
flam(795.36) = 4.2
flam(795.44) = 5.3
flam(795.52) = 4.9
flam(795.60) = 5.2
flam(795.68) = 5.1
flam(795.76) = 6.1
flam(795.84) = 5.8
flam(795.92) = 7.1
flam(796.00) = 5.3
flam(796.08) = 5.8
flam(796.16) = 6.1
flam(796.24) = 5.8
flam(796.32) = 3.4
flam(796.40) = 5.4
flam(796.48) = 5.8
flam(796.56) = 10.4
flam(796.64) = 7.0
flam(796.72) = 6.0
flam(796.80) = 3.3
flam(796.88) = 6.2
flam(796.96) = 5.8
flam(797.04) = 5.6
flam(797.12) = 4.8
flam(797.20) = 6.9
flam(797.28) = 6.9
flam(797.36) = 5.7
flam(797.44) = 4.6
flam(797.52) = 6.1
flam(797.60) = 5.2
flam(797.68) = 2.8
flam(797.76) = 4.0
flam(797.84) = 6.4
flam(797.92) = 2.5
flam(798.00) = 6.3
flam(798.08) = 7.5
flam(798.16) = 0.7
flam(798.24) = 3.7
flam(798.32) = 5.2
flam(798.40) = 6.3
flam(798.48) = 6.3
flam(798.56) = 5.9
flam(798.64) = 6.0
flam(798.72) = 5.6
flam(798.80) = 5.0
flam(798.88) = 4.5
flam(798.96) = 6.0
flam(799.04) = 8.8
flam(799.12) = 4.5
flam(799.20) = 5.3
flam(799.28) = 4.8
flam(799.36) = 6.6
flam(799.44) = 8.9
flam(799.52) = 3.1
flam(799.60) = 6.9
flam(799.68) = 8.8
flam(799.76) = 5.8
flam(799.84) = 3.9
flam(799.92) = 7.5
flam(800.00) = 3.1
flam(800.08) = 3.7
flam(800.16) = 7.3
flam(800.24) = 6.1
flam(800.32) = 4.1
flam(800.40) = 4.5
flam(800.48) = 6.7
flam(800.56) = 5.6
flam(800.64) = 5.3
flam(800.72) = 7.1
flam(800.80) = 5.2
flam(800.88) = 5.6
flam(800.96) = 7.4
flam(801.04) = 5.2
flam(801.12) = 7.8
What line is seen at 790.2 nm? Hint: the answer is [S II] 6716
